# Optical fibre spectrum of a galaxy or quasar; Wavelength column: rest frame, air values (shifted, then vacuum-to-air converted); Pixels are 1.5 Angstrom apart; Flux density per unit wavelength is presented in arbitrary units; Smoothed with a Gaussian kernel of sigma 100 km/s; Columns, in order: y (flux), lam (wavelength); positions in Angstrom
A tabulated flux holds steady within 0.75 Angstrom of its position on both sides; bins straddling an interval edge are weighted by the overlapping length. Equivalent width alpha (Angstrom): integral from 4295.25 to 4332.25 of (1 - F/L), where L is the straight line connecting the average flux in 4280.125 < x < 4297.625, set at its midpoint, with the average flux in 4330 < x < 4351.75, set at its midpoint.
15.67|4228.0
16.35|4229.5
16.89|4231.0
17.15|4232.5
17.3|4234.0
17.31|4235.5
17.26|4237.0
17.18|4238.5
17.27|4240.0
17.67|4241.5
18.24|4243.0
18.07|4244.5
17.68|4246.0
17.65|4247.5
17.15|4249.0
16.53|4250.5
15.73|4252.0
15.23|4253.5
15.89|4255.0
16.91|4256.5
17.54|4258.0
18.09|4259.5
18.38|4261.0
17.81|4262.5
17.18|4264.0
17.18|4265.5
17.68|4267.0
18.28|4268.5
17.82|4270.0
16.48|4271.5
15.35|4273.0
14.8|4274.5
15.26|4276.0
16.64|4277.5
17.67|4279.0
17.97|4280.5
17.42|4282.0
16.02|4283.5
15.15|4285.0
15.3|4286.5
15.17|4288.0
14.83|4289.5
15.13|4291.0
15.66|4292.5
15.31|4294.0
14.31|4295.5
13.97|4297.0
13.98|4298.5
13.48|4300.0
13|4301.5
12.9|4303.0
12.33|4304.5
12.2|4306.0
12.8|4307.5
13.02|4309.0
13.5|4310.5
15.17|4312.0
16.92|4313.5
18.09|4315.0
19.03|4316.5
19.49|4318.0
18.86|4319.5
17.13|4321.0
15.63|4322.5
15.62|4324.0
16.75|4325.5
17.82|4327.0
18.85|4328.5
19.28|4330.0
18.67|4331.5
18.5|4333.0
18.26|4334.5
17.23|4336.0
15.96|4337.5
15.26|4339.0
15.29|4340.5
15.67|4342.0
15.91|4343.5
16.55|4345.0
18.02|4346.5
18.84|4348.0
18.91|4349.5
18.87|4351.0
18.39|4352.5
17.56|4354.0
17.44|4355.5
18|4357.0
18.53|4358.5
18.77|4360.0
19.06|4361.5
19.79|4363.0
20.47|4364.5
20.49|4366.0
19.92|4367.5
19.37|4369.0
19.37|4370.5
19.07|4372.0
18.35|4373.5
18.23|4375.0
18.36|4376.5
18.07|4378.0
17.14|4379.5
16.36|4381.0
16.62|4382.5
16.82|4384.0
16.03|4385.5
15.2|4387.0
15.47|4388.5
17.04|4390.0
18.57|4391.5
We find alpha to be 1.54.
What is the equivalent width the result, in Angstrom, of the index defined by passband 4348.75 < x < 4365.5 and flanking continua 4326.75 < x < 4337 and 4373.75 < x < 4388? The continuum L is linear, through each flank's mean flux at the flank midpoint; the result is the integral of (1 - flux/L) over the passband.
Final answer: -1.0 Angstrom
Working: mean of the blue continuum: 18.3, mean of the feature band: 18.7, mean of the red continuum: 17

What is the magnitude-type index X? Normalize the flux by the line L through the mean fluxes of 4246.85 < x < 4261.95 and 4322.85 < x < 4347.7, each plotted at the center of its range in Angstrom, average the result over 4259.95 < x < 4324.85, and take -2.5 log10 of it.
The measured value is 0.08 mag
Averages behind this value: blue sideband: 16.9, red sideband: 17.1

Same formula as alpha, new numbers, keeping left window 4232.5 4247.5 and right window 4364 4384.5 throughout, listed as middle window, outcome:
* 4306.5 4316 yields 1.62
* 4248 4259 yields 0.71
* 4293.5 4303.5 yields 2.29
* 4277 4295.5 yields 1.98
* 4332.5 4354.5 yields 1.20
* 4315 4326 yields 0.33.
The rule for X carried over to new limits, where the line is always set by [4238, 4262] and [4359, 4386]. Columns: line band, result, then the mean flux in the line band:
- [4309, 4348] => 0.06 mag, 17.1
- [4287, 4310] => 0.26 mag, 13.9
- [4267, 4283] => 0.04 mag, 16.8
